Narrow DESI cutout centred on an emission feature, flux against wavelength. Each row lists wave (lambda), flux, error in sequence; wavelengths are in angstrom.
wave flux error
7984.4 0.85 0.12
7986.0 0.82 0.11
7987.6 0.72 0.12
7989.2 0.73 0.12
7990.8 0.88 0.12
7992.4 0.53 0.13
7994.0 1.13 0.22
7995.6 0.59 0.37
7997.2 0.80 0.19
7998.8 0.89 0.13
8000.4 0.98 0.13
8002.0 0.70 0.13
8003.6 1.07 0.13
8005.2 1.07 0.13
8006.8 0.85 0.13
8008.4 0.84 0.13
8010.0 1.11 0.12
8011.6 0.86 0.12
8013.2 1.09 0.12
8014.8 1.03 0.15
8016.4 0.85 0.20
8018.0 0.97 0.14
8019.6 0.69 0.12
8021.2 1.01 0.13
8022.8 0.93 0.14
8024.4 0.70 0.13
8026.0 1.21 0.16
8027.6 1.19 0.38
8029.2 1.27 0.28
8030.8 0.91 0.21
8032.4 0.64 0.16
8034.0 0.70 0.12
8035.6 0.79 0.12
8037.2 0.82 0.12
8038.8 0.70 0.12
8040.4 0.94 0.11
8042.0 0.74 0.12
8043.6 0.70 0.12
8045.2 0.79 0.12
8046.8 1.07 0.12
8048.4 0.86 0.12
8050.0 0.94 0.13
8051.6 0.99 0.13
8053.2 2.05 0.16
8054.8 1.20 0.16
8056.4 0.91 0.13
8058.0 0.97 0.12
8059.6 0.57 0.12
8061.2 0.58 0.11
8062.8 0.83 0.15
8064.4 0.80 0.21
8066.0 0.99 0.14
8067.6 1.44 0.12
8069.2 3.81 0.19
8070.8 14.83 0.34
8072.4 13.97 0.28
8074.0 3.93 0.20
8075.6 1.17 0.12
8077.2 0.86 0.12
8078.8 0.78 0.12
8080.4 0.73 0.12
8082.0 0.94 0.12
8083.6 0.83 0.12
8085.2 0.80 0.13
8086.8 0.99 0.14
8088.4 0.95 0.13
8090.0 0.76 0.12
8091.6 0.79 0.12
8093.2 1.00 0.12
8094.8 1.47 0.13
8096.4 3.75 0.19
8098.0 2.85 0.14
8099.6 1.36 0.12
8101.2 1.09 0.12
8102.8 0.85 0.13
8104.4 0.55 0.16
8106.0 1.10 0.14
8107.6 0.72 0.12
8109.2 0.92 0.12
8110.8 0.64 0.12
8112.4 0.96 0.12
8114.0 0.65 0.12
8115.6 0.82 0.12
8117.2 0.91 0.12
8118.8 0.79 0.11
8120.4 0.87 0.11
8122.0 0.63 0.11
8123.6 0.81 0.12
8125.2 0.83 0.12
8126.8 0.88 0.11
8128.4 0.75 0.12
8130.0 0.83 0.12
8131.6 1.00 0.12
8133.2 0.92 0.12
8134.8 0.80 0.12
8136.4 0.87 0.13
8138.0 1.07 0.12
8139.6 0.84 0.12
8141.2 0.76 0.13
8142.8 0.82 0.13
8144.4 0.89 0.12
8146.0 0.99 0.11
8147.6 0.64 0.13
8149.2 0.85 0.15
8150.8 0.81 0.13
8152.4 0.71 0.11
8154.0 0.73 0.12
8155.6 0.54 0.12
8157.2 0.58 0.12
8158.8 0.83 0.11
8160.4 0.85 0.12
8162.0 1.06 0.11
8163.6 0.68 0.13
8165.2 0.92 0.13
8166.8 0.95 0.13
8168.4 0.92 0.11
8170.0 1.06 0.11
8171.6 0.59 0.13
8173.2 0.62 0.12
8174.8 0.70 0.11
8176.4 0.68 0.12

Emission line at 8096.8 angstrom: [N II]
